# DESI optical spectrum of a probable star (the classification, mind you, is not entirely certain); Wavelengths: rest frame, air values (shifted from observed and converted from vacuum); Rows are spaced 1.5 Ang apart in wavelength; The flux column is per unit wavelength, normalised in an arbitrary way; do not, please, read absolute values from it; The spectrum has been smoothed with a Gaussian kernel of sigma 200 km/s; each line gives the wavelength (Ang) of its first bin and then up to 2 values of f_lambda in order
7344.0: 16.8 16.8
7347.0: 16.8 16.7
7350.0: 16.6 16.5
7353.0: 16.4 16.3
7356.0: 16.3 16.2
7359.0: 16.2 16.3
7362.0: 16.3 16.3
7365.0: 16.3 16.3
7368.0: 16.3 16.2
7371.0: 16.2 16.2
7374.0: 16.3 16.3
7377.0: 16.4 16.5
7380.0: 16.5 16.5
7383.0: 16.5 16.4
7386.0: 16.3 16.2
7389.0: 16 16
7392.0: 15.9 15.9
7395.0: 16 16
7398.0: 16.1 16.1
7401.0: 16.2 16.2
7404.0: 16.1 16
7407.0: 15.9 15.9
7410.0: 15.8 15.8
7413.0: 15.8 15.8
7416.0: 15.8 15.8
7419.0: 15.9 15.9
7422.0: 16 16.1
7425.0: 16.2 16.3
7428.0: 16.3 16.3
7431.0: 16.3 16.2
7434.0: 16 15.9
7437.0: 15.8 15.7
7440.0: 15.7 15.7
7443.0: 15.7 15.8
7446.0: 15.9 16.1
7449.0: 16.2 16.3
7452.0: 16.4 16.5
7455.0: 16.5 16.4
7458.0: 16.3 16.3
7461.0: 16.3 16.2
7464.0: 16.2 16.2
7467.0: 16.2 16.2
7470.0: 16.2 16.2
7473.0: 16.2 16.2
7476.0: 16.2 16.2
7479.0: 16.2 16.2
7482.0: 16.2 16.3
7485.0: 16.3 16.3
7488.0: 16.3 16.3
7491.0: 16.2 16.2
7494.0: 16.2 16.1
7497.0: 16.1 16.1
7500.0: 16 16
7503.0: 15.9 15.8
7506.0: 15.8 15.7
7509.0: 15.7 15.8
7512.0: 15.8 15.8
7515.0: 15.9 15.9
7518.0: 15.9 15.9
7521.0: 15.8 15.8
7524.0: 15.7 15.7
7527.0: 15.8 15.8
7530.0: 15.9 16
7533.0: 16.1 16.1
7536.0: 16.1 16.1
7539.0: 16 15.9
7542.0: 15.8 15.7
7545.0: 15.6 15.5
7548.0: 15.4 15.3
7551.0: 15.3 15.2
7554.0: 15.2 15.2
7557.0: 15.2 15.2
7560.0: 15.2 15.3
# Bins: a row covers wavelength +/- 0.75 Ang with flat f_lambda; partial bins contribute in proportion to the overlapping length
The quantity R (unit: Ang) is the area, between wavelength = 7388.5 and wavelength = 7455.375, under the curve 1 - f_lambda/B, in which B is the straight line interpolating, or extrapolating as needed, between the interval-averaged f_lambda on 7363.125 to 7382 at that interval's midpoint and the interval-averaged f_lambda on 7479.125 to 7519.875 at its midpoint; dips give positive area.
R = 0.8 Ang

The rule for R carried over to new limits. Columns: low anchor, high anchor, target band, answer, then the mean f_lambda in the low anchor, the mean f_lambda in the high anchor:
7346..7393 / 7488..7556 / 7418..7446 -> 0.2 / 16.3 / 15.8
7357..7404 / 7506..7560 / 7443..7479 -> -0.6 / 16.2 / 15.7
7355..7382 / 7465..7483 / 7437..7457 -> 0.2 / 16.3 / 16.2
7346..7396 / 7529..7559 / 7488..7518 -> -0.3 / 16.3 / 15.6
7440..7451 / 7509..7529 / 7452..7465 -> -0.3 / 15.9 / 15.8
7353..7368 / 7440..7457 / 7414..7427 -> 0.2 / 16.3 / 16.1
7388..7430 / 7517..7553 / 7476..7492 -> -0.4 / 16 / 15.8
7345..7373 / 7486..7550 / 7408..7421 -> 0.3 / 16.4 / 15.9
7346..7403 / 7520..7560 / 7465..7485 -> -0.4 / 16.3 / 15.7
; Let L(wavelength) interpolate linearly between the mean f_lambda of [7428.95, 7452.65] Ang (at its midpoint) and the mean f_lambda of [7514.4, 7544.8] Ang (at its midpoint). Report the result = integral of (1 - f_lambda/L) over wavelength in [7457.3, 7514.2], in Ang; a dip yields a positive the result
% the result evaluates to -0.6 Ang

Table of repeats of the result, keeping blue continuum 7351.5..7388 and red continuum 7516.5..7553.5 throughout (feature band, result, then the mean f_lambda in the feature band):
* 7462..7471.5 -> -0.12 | 16.2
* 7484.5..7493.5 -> -0.19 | 16.3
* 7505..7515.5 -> 0.04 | 15.8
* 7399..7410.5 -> 0.13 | 16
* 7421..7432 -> -0.05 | 16.2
